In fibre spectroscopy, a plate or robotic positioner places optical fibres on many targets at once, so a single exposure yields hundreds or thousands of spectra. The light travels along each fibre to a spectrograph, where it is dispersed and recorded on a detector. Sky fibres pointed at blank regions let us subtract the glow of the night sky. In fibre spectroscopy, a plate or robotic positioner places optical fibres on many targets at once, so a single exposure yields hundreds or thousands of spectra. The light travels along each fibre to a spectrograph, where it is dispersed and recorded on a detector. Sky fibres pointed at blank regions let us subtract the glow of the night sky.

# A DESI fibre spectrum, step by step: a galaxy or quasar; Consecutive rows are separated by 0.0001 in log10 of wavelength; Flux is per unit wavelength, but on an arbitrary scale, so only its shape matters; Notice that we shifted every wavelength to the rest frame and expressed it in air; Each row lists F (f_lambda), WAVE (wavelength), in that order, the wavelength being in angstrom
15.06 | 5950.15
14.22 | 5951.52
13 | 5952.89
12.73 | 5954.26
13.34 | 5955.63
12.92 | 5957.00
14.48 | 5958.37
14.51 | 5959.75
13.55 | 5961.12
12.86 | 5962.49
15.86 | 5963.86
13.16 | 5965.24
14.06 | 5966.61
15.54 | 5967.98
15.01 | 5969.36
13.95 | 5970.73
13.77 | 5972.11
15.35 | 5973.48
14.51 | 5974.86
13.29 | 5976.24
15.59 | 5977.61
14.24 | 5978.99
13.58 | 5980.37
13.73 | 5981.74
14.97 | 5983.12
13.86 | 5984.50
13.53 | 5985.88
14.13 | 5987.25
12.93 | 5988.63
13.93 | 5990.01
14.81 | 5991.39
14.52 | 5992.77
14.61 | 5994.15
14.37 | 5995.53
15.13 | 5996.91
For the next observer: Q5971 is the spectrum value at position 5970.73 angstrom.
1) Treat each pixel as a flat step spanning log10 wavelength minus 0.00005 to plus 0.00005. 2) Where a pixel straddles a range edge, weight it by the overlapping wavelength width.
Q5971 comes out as 13.95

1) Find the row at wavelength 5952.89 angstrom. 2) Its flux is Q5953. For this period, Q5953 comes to 13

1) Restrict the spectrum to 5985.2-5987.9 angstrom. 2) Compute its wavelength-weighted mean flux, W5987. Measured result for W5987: 13.9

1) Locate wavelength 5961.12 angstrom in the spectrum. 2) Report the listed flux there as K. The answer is 13.55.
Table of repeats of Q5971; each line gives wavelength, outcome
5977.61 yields 15.59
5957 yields 12.92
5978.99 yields 14.24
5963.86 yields 15.86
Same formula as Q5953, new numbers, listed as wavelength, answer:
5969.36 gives 15.01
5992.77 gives 14.52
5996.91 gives 15.13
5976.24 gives 13.29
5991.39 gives 14.81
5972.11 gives 13.77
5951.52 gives 14.22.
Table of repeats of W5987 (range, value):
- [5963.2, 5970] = 14.7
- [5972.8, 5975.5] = 14.9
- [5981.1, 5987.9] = 14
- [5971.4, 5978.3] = 14.5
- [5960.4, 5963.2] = 13.3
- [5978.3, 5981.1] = 13.9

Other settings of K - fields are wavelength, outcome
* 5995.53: 14.37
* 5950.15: 15.06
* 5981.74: 13.73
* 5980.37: 13.58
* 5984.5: 13.86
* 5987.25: 14.13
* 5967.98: 15.54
